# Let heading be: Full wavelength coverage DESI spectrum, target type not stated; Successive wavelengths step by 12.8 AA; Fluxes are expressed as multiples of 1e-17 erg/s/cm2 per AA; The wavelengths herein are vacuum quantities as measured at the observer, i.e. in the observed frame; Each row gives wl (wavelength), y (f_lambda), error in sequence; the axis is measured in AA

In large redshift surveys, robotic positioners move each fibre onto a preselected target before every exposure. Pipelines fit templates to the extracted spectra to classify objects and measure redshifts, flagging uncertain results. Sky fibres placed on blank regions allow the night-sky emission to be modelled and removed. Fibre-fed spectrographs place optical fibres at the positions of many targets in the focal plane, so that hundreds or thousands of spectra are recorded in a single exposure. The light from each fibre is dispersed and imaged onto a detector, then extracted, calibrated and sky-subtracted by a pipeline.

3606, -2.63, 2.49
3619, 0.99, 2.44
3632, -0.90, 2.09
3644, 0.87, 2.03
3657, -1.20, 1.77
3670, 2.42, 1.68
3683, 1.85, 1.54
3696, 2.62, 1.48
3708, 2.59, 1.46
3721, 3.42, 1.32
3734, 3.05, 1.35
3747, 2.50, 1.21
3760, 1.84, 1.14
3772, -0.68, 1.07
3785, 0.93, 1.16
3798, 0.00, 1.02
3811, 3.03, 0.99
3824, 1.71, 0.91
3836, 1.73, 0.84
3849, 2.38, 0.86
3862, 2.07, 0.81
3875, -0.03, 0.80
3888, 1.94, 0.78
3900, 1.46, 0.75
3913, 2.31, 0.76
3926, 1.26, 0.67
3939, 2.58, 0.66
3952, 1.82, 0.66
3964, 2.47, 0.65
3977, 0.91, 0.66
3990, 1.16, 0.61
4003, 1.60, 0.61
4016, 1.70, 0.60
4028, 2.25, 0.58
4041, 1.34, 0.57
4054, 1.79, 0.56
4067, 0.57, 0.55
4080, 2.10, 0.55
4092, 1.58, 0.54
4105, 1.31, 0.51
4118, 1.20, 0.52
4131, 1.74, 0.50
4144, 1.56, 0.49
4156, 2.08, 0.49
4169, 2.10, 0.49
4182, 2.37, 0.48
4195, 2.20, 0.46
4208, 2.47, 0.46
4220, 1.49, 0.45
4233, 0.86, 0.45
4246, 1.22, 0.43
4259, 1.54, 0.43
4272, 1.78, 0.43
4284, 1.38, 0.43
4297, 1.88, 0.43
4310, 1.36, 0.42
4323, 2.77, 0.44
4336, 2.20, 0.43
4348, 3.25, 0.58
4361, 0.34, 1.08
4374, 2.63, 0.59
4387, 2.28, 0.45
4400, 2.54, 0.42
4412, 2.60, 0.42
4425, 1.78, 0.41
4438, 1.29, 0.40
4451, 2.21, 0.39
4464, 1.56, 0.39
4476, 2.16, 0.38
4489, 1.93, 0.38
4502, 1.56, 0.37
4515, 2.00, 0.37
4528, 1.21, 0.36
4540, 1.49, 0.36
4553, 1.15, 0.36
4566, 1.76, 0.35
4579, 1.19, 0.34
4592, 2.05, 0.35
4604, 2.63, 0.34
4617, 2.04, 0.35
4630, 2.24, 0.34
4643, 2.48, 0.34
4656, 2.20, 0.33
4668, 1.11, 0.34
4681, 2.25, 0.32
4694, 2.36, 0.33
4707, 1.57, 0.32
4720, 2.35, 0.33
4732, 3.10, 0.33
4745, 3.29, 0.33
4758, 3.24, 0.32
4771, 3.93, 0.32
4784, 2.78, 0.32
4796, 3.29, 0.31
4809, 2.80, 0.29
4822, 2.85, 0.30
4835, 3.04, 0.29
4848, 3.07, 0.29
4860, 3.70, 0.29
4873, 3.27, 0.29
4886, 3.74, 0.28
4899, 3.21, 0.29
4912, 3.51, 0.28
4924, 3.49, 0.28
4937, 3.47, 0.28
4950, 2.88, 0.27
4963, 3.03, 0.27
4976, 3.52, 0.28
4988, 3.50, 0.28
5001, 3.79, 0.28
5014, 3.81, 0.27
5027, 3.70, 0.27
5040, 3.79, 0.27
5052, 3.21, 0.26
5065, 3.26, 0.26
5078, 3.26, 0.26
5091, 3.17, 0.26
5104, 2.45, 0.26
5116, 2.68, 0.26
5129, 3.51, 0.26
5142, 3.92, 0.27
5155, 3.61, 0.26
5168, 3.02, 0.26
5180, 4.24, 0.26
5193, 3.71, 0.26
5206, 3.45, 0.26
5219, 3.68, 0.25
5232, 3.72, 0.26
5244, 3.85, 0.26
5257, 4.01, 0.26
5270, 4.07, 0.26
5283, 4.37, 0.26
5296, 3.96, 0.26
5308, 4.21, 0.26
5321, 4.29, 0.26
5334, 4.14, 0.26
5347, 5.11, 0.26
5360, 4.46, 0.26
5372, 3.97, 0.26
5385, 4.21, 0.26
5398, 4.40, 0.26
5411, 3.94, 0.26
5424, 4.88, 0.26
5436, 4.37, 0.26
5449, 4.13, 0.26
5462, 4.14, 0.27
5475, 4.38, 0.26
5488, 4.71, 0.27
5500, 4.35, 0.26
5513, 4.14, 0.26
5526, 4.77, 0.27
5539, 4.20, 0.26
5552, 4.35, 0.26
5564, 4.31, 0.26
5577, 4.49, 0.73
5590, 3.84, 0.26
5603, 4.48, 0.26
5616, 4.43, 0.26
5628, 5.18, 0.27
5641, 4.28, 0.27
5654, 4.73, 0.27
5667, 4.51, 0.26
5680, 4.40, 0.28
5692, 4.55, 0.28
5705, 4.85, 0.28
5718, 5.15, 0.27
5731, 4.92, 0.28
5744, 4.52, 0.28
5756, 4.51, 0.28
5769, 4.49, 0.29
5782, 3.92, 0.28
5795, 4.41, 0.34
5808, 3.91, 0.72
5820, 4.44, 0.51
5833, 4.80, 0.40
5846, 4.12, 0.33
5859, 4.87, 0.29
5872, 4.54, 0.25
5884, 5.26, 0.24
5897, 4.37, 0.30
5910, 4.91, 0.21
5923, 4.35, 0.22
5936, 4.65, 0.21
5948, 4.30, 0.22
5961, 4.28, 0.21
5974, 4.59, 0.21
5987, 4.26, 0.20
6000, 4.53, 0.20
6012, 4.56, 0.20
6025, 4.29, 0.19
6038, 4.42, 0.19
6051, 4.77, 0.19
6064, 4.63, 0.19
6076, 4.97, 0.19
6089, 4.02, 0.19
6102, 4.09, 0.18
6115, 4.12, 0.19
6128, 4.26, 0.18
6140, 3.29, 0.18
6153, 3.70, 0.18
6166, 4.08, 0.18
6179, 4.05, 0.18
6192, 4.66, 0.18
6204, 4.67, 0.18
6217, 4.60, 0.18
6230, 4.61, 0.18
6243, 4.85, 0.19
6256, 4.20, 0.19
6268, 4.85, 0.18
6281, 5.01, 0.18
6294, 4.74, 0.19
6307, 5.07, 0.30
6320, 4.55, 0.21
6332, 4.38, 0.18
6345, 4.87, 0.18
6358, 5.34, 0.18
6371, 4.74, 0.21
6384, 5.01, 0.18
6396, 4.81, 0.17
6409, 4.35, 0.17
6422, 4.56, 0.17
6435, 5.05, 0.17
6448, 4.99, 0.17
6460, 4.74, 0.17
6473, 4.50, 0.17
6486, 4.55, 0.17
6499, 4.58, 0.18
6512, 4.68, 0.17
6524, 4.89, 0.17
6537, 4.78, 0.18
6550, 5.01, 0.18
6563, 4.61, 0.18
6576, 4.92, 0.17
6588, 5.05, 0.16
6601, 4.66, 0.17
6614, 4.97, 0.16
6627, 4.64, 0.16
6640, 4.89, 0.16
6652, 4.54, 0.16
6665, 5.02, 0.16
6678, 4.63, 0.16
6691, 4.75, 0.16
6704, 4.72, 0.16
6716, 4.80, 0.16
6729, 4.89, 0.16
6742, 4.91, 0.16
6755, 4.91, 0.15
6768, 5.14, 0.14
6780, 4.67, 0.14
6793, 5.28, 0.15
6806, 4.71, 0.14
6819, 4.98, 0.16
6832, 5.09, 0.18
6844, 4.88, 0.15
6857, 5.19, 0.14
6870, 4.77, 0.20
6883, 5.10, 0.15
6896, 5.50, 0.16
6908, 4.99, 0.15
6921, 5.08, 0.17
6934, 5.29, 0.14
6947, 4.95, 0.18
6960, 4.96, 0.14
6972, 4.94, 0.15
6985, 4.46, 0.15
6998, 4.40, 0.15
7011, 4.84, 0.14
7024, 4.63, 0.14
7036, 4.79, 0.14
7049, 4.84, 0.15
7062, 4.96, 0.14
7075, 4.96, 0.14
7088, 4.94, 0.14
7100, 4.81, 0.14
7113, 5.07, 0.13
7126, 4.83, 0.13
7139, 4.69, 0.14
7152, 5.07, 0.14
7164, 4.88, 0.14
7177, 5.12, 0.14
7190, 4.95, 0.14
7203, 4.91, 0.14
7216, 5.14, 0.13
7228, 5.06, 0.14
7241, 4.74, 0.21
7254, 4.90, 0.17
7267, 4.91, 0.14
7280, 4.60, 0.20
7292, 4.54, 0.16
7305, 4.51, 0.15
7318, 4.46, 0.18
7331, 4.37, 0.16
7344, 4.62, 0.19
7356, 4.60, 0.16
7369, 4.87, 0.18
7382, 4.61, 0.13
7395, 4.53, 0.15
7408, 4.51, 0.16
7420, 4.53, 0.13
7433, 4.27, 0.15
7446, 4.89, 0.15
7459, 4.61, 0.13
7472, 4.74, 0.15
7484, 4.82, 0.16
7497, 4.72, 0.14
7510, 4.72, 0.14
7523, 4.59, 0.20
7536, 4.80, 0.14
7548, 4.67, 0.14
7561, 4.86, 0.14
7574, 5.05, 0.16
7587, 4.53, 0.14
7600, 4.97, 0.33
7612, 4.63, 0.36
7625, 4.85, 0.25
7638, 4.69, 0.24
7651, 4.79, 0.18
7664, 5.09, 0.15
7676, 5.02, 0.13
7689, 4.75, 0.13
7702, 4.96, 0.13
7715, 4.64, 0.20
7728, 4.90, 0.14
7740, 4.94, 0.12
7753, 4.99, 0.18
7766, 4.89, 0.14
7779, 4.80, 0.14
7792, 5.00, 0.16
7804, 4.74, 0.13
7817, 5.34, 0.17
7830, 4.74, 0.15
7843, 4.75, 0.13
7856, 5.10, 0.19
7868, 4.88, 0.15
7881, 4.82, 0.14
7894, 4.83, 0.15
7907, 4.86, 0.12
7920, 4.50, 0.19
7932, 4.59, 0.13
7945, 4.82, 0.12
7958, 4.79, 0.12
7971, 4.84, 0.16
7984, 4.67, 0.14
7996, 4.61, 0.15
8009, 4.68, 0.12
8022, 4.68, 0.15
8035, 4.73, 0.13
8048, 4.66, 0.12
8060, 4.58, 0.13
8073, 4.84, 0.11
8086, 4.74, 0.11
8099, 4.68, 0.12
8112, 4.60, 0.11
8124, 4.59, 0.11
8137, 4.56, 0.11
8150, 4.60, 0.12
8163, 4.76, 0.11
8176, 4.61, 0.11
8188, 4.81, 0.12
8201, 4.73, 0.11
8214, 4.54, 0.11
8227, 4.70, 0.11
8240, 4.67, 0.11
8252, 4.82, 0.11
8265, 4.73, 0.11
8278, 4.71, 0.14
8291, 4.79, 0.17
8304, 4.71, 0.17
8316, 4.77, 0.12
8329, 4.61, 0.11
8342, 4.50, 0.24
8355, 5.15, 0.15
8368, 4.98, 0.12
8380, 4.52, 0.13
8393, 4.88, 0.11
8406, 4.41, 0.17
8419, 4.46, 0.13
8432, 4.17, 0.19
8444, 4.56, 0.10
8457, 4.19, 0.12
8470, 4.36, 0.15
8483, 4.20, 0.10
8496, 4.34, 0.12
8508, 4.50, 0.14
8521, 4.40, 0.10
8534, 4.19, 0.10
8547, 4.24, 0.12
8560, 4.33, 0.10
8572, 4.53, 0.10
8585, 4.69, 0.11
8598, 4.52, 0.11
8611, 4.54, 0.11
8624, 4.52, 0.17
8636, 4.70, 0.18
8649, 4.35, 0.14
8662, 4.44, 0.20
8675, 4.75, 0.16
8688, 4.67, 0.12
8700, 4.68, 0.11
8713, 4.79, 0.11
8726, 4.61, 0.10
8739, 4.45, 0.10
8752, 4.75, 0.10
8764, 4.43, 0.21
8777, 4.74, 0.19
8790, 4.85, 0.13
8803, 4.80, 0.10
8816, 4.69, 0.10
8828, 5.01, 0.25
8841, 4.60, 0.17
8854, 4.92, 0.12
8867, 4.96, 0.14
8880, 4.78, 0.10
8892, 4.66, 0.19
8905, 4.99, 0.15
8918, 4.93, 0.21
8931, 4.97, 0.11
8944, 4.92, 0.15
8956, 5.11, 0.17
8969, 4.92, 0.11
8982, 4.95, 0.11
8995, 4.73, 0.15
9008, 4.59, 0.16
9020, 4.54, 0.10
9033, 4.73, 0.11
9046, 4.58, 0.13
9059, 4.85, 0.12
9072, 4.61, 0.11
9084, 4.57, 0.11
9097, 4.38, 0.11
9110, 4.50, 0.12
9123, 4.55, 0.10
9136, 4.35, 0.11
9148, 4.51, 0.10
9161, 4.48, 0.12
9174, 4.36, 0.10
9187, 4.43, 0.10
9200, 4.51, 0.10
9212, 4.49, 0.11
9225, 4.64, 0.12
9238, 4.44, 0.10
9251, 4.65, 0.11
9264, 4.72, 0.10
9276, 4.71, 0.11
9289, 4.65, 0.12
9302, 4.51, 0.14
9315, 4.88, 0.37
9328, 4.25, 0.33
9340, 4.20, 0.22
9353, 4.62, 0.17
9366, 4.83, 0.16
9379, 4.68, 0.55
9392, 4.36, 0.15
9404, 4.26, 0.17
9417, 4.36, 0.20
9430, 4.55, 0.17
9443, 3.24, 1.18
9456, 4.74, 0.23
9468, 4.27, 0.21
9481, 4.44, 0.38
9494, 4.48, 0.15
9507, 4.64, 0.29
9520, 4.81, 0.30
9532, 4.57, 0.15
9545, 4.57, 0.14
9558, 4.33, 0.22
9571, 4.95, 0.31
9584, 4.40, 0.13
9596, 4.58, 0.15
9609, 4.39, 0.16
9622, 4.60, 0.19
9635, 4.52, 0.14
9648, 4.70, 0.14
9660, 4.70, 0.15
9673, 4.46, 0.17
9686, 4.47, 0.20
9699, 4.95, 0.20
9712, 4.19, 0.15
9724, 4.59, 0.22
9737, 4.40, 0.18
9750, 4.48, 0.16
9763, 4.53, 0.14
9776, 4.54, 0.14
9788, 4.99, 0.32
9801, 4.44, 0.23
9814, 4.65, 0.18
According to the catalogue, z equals 0.187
